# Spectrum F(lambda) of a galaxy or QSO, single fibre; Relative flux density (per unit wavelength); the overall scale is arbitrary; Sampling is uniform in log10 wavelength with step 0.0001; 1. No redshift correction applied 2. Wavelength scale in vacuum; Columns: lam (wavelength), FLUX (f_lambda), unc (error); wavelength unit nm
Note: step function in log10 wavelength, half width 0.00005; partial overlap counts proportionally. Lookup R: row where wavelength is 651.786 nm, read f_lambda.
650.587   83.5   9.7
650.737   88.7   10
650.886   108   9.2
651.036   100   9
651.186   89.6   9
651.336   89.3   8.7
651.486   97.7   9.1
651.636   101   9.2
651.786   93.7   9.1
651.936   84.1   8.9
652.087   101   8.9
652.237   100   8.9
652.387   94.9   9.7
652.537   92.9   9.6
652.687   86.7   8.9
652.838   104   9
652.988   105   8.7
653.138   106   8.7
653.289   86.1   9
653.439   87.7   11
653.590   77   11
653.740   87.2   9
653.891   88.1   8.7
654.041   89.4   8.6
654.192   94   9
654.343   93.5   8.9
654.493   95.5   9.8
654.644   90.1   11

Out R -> 93.7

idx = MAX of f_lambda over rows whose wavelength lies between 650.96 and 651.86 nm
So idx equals 101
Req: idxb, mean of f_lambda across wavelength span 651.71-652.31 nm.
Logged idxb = 94.6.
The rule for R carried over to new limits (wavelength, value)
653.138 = 106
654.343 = 93.5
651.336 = 89.3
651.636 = 101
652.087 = 101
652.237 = 100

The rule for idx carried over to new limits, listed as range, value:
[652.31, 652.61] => 94.9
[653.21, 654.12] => 89.4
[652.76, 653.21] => 106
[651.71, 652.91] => 104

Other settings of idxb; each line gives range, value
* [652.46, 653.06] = 97.1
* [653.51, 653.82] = 82.1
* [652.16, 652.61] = 96.1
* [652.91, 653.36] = 99.2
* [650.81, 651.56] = 97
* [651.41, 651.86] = 97.5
